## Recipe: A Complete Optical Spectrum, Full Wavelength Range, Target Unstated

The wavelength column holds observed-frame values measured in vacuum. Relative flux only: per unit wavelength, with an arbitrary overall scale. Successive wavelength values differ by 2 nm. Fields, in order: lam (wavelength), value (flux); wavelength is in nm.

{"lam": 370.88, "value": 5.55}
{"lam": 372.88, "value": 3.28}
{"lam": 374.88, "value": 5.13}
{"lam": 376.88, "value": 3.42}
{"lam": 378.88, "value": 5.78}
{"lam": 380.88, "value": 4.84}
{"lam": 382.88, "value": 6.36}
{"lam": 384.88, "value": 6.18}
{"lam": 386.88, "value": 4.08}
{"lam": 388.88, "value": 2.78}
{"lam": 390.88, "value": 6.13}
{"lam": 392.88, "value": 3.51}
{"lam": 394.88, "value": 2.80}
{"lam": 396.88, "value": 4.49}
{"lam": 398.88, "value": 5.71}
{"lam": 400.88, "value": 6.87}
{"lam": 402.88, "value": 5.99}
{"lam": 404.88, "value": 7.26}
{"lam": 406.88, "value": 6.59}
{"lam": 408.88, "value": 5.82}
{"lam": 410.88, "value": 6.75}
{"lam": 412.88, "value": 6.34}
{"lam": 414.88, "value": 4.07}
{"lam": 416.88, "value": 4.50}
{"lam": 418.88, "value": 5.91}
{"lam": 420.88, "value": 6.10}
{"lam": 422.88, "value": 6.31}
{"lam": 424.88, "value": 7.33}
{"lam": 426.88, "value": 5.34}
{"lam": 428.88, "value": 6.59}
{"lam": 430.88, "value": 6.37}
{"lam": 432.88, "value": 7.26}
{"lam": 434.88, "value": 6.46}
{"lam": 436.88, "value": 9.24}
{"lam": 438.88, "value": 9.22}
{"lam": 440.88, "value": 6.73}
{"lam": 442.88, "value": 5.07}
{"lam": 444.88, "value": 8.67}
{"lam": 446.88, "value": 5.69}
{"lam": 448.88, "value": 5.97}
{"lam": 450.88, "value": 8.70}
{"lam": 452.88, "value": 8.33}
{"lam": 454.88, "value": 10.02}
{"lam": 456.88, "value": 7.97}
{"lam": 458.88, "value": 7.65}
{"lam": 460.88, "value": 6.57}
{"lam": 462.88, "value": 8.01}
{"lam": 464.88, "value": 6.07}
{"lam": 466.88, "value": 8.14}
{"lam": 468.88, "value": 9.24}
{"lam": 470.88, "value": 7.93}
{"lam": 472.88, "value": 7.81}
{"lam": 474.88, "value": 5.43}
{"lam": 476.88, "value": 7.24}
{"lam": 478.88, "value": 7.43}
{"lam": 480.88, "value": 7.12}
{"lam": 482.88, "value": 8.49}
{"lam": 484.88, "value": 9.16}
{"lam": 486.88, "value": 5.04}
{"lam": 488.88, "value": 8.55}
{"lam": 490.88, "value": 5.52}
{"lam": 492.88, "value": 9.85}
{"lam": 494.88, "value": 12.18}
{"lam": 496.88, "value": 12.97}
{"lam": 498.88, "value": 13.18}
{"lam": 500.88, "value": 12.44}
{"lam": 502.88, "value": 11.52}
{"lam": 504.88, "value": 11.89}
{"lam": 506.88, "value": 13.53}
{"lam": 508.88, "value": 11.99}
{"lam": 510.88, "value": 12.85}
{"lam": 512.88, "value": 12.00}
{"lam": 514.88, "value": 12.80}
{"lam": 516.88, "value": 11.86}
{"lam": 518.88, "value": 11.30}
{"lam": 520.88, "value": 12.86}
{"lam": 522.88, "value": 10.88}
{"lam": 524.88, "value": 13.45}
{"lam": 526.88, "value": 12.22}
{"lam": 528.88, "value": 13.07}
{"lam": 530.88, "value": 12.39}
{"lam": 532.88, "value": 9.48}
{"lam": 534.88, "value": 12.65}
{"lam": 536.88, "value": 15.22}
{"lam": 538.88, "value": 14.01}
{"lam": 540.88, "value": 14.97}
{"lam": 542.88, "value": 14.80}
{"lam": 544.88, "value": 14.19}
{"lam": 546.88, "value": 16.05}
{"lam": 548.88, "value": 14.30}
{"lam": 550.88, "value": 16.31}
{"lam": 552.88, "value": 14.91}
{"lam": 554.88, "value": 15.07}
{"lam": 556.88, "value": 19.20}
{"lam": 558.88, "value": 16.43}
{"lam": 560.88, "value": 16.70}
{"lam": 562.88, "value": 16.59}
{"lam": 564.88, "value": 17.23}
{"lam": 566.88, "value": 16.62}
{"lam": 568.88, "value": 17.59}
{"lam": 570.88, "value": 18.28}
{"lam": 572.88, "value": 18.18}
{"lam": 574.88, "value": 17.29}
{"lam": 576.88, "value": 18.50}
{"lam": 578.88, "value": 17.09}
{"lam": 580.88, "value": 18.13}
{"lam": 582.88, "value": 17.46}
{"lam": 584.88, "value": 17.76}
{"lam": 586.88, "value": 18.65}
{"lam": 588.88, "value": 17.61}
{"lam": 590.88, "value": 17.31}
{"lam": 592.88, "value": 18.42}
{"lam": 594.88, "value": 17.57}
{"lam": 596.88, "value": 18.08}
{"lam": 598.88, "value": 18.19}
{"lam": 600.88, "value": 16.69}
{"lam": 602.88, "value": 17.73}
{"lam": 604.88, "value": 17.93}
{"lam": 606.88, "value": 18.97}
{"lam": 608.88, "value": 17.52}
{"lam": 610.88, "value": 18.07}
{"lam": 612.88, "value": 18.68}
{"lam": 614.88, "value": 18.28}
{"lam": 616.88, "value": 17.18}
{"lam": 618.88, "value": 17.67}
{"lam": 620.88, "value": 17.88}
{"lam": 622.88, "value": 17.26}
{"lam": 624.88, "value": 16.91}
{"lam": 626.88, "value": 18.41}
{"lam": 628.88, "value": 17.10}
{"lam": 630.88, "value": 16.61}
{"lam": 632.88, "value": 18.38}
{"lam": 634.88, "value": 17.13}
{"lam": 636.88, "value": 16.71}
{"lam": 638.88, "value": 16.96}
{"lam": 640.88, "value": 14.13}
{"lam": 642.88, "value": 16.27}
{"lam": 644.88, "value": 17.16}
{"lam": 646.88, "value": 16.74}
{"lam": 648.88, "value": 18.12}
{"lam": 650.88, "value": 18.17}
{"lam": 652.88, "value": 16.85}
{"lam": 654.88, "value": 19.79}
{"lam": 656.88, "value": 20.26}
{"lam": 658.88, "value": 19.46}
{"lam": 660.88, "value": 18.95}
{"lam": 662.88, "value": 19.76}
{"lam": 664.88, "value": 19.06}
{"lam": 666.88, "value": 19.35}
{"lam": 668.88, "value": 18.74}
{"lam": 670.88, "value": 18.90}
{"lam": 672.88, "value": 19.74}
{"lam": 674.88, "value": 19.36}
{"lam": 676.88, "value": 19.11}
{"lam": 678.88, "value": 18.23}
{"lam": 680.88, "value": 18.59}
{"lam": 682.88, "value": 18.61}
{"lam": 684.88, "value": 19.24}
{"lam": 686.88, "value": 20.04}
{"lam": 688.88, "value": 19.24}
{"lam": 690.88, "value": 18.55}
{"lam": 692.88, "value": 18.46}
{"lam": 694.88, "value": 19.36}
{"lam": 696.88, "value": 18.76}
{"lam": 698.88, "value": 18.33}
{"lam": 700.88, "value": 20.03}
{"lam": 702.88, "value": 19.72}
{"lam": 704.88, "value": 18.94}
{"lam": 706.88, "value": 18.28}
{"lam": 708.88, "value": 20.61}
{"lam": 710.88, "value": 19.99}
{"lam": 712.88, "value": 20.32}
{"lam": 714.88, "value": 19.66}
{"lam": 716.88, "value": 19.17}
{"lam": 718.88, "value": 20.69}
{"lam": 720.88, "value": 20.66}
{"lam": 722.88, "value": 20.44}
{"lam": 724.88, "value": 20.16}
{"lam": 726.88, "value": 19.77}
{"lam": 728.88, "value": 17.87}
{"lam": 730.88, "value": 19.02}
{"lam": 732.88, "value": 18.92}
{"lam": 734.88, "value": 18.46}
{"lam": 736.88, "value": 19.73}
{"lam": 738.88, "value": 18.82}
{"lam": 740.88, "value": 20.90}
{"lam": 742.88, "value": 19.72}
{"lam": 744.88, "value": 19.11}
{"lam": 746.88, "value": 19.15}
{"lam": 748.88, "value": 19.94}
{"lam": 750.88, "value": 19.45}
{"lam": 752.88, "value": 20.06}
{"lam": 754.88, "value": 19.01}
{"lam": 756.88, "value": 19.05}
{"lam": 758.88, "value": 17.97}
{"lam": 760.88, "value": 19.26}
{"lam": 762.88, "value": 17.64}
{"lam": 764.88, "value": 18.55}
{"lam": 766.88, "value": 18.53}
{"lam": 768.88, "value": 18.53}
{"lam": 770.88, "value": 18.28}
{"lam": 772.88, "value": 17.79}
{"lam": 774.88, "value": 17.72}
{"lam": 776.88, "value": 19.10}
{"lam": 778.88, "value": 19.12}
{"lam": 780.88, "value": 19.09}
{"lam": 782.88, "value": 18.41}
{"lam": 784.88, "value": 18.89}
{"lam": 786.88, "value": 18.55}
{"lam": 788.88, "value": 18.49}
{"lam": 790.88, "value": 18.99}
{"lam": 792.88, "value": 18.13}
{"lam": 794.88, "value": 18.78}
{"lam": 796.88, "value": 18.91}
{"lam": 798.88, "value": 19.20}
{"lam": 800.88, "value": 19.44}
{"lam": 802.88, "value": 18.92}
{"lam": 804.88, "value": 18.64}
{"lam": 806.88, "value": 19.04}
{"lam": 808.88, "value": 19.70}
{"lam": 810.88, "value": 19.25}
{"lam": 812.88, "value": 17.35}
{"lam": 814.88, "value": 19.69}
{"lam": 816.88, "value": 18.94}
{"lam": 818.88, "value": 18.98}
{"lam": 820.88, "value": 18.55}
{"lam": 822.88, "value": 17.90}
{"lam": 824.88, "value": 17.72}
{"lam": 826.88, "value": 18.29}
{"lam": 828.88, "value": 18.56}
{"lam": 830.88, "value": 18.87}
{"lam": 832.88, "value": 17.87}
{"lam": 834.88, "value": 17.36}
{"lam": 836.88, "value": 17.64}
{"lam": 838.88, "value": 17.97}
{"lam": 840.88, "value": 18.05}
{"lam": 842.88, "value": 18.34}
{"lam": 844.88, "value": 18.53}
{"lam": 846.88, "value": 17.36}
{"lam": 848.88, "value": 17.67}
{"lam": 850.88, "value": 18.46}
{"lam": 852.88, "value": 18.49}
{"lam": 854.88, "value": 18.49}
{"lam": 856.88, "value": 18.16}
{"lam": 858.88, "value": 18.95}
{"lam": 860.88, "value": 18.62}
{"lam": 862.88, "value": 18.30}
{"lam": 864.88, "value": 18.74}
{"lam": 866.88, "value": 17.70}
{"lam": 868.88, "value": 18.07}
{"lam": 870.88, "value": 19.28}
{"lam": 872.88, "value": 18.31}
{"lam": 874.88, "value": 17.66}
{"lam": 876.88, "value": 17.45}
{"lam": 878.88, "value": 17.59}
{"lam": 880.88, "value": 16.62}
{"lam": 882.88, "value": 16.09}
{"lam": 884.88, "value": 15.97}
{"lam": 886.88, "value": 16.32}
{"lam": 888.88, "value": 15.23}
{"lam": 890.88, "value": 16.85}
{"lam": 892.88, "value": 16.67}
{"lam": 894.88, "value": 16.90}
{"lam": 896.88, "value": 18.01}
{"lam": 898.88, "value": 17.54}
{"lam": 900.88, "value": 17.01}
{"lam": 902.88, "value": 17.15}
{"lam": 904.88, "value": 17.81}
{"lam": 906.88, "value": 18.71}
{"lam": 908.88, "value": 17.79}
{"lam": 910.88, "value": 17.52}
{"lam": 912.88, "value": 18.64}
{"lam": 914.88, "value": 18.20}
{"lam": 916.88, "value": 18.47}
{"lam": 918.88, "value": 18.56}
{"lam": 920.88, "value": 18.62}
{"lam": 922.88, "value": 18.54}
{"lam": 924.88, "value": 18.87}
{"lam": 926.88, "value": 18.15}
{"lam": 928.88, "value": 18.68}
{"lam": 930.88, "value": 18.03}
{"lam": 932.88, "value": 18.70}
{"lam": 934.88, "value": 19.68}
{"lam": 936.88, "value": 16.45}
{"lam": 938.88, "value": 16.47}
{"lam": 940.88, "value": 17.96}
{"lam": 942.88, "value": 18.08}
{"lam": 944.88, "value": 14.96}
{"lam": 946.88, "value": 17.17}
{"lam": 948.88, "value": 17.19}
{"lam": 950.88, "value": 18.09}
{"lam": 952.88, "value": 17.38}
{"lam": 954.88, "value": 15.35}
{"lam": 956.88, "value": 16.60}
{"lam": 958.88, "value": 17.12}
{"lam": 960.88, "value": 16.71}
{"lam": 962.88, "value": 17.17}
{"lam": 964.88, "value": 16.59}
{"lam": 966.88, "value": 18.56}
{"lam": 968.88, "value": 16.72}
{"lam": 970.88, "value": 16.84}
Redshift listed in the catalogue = 0.24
